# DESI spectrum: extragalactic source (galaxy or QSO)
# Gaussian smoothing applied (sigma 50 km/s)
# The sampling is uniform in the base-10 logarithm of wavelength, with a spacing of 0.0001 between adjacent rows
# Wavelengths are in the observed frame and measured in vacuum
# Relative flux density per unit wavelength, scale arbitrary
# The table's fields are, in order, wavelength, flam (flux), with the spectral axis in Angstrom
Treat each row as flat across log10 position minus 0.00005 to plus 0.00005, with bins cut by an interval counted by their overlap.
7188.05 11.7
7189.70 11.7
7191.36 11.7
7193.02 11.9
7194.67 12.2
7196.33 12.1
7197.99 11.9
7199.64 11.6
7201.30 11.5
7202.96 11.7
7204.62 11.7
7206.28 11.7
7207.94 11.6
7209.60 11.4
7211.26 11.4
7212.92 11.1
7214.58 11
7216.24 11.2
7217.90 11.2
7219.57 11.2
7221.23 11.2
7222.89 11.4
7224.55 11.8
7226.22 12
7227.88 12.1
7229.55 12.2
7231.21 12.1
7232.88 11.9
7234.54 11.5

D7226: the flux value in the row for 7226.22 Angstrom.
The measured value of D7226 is 12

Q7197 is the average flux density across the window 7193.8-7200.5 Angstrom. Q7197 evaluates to 12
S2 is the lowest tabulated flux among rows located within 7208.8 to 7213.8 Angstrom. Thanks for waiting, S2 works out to 11.1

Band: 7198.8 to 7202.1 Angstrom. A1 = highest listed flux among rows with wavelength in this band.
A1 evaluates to 11.6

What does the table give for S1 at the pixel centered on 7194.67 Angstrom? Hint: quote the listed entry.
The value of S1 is 12.2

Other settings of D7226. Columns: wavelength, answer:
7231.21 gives 12.1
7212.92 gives 11.1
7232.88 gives 11.9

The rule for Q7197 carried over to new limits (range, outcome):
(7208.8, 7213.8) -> 11.3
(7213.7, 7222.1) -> 11.2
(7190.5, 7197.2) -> 12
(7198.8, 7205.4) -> 11.6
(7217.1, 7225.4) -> 11.4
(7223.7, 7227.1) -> 11.9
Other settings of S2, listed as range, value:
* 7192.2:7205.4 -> 11.5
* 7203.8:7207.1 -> 11.7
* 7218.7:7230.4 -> 11.2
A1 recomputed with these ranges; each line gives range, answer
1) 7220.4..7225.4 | 11.8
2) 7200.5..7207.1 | 11.7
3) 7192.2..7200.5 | 12.2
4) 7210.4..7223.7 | 11.4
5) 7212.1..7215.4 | 11.1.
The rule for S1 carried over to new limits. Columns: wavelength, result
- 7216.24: 11.2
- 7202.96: 11.7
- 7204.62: 11.7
